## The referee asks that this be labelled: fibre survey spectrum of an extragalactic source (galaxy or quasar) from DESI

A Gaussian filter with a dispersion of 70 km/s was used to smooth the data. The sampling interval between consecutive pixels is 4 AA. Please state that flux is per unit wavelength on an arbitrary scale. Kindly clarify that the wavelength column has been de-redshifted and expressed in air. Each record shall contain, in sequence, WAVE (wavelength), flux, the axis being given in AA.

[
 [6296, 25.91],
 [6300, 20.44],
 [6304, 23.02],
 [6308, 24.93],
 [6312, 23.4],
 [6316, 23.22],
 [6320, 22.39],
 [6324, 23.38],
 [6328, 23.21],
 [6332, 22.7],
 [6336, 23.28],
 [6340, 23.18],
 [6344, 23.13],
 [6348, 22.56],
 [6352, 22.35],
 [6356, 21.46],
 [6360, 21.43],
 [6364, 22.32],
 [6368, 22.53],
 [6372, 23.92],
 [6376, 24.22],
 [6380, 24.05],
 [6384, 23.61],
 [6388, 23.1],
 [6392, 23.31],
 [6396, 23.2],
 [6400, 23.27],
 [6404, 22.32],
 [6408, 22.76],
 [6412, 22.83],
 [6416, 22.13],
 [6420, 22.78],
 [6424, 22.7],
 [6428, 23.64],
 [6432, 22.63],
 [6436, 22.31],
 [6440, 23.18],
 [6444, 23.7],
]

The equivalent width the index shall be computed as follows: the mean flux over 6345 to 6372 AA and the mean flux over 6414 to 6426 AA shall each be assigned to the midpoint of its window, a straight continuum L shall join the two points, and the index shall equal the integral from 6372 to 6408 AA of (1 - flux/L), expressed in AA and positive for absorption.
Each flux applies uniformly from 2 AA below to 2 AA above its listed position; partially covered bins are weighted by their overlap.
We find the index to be -1.6 AA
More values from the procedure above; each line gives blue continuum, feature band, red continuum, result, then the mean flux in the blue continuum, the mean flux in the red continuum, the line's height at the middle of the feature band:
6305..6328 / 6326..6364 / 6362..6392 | 1.35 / 23.4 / 23.4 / 23.4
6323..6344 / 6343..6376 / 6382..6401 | 0.94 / 23.1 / 23.3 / 23.2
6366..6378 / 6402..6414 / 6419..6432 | 0.28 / 23.6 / 23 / 23.2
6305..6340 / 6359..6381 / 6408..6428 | -0.09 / 23.3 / 22.7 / 23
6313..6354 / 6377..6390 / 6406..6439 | -0.46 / 23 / 22.7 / 22.8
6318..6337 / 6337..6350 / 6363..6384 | 0.09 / 23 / 23.5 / 23.2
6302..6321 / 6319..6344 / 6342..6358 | -0.19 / 23.4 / 22.4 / 22.9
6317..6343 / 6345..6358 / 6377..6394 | 0.58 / 23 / 23.6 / 23.2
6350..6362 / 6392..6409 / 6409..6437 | -0.41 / 21.7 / 22.7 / 22.4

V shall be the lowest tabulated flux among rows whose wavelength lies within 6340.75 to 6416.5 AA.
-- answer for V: 21.43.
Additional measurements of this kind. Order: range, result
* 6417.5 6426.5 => 22.7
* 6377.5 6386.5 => 23.61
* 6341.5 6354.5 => 22.35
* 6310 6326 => 22.39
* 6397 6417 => 22.13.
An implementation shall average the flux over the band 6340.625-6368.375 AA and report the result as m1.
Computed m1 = 22.3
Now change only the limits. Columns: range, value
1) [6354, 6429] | 22.9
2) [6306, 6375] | 22.9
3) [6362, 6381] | 23.4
